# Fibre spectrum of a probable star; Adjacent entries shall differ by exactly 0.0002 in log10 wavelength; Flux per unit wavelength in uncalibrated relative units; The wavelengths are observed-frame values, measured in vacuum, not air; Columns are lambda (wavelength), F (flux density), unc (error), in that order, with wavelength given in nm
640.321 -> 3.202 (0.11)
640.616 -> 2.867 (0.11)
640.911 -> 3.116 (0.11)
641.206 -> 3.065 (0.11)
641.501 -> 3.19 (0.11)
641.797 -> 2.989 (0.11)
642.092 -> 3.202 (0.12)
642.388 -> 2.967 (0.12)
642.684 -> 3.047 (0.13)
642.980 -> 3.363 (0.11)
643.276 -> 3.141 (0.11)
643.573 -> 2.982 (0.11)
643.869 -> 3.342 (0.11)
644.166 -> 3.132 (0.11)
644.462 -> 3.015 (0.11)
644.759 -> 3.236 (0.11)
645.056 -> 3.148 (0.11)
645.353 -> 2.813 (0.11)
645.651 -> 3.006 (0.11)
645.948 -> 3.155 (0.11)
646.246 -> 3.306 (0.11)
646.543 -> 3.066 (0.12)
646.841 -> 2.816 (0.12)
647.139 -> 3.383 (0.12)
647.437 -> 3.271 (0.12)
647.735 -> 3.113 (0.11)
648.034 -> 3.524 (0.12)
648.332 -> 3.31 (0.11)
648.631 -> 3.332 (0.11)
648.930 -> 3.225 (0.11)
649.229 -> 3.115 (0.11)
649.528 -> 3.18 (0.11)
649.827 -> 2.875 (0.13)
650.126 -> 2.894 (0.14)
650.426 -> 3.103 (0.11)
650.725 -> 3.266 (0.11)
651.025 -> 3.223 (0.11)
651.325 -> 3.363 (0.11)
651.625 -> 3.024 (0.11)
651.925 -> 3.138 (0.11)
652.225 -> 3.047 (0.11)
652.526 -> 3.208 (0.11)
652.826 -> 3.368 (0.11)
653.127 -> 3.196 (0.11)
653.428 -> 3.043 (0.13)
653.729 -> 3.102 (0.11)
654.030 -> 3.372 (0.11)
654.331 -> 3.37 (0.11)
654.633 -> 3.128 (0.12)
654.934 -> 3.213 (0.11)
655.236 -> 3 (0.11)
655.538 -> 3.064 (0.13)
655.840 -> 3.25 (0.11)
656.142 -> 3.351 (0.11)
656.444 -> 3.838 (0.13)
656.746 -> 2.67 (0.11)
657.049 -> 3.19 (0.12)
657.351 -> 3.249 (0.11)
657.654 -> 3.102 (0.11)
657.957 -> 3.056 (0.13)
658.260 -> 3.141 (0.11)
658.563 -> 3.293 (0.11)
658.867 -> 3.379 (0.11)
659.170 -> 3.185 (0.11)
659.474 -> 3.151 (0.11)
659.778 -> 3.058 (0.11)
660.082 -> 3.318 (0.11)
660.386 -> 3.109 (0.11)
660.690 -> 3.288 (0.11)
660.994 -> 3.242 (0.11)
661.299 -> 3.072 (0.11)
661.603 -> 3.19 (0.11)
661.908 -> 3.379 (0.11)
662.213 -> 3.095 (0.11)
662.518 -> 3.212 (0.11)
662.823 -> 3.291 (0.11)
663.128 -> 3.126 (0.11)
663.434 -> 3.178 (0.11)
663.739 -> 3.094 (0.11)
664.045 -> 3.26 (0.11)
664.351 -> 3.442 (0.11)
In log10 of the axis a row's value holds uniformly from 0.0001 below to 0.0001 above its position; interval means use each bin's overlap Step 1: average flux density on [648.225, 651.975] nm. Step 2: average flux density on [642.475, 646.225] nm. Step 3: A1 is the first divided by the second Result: 1.01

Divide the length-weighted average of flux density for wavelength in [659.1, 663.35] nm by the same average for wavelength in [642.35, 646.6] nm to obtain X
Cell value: 1.0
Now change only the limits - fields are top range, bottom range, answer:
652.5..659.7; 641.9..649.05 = 1.01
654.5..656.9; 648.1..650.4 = 1.01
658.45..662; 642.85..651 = 1.02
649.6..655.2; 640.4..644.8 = 1.02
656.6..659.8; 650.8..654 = 0.99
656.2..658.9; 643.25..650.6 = 1.02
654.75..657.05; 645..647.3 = 1.04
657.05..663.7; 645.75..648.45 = 0.99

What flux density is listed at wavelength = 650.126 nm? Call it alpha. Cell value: 2.894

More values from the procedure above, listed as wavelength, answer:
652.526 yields 3.208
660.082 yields 3.318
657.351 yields 3.249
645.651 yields 3.006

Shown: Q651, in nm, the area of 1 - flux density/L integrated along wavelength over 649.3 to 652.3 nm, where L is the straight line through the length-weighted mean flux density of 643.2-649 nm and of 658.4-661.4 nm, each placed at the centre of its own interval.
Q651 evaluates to 0.06 nm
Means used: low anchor 3.17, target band 3.11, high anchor 3.21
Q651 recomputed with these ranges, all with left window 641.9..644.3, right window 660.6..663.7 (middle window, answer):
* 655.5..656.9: -0.03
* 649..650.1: 0.04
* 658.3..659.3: -0.03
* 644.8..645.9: 0.04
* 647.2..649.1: -0.08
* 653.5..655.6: 0.00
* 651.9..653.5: 0.00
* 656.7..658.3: 0.05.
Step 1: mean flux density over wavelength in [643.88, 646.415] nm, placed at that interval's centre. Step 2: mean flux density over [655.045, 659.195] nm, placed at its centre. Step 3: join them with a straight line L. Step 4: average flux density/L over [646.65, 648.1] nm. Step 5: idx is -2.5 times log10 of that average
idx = -0.02 mag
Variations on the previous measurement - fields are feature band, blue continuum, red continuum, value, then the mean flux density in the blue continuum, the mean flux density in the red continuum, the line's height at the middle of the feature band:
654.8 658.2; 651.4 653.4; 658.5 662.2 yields 0.00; 3.16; 3.22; 3.19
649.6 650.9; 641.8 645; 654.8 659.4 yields 0.04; 3.14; 3.2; 3.17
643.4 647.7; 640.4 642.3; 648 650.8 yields 0.00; 3.07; 3.17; 3.12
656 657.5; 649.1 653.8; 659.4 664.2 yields -0.03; 3.13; 3.19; 3.16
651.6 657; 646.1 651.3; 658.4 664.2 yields 0.00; 3.18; 3.21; 3.19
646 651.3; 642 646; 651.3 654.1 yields -0.01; 3.11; 3.17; 3.14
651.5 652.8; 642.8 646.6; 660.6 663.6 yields 0.01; 3.13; 3.21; 3.16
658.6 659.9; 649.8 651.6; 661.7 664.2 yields -0.01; 3.13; 3.2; 3.18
